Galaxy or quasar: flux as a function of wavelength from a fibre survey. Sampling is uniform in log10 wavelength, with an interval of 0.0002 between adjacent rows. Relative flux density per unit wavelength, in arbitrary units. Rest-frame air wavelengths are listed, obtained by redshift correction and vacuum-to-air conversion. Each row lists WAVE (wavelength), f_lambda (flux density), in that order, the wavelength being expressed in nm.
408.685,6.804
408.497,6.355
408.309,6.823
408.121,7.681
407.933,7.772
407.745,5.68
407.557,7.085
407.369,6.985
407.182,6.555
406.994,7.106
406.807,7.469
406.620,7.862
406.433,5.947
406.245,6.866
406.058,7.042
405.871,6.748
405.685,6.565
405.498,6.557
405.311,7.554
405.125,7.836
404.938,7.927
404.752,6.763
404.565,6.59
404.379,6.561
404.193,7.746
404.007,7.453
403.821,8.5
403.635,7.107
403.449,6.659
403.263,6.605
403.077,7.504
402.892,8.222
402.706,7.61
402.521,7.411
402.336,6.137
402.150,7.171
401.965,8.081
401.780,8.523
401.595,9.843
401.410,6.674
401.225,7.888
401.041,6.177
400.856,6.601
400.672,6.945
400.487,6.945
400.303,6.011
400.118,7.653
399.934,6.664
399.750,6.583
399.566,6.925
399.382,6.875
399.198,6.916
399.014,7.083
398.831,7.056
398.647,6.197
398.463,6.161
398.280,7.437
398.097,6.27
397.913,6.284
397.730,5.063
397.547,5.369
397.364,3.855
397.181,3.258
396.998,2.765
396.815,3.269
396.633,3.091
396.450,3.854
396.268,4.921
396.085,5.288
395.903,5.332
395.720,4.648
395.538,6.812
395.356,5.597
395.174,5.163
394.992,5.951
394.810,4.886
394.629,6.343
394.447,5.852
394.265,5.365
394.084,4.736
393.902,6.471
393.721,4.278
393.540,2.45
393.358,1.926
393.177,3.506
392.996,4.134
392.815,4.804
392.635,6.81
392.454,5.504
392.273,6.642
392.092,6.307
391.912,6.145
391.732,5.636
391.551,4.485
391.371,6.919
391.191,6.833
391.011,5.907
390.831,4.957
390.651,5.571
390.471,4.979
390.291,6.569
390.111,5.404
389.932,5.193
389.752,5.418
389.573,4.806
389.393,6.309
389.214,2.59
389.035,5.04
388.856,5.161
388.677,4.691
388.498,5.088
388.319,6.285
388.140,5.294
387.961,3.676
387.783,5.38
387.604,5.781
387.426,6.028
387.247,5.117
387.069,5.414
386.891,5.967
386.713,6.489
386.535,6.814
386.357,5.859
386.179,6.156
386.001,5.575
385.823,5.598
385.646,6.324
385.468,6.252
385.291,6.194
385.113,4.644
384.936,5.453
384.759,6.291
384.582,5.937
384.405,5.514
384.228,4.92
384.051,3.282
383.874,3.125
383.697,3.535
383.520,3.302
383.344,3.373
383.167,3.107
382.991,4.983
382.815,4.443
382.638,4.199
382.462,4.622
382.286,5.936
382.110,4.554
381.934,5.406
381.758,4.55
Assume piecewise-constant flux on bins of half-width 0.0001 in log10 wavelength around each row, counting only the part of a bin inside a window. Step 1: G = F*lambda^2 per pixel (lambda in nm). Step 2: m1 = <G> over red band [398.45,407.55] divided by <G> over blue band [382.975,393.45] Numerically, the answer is 1.5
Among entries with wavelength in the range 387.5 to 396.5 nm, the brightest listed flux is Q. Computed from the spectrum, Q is 6.919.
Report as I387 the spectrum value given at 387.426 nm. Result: 6.028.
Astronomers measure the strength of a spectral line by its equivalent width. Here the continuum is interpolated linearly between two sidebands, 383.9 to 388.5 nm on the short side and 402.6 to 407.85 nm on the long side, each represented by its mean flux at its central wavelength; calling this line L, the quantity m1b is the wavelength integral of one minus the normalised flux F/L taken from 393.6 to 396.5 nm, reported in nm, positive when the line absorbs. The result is 0.438 nm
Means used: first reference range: 5.57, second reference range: 7.11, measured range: 5.33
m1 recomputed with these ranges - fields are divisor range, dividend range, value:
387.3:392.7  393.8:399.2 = 1.00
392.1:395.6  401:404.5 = 1.52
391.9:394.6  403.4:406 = 1.53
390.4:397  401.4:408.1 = 1.50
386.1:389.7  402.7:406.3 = 1.45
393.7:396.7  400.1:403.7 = 1.44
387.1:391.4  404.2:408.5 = 1.42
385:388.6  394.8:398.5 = 0.92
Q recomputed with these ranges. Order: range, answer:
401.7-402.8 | 8.523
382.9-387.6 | 6.814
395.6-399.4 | 7.437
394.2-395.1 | 6.343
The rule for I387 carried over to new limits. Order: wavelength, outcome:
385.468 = 6.252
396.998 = 2.765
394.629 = 6.343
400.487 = 6.945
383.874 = 3.125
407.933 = 7.772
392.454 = 5.504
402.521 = 7.411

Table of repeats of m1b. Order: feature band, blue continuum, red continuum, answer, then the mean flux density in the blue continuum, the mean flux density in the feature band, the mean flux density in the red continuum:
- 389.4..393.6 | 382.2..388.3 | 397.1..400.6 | 0.26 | 5.15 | 5.3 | 6.26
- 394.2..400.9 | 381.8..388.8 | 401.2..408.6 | 0.78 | 5.14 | 5.71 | 7.23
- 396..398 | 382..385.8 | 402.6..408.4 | 0.63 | 4.78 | 4.27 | 7.14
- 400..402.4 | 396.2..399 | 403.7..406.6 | -0.49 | 5.05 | 7.29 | 7.13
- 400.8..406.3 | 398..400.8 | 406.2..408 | -0.36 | 6.78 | 7.3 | 6.92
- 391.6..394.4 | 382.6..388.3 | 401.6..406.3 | 0.48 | 5.15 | 4.99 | 7.32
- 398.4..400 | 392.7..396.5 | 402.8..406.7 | -0.22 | 4.9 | 6.73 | 7.17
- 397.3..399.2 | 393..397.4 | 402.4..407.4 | -0.26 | 4.57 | 6.15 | 7.17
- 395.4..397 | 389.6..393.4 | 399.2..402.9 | 0.44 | 5.45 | 4.57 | 7.22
